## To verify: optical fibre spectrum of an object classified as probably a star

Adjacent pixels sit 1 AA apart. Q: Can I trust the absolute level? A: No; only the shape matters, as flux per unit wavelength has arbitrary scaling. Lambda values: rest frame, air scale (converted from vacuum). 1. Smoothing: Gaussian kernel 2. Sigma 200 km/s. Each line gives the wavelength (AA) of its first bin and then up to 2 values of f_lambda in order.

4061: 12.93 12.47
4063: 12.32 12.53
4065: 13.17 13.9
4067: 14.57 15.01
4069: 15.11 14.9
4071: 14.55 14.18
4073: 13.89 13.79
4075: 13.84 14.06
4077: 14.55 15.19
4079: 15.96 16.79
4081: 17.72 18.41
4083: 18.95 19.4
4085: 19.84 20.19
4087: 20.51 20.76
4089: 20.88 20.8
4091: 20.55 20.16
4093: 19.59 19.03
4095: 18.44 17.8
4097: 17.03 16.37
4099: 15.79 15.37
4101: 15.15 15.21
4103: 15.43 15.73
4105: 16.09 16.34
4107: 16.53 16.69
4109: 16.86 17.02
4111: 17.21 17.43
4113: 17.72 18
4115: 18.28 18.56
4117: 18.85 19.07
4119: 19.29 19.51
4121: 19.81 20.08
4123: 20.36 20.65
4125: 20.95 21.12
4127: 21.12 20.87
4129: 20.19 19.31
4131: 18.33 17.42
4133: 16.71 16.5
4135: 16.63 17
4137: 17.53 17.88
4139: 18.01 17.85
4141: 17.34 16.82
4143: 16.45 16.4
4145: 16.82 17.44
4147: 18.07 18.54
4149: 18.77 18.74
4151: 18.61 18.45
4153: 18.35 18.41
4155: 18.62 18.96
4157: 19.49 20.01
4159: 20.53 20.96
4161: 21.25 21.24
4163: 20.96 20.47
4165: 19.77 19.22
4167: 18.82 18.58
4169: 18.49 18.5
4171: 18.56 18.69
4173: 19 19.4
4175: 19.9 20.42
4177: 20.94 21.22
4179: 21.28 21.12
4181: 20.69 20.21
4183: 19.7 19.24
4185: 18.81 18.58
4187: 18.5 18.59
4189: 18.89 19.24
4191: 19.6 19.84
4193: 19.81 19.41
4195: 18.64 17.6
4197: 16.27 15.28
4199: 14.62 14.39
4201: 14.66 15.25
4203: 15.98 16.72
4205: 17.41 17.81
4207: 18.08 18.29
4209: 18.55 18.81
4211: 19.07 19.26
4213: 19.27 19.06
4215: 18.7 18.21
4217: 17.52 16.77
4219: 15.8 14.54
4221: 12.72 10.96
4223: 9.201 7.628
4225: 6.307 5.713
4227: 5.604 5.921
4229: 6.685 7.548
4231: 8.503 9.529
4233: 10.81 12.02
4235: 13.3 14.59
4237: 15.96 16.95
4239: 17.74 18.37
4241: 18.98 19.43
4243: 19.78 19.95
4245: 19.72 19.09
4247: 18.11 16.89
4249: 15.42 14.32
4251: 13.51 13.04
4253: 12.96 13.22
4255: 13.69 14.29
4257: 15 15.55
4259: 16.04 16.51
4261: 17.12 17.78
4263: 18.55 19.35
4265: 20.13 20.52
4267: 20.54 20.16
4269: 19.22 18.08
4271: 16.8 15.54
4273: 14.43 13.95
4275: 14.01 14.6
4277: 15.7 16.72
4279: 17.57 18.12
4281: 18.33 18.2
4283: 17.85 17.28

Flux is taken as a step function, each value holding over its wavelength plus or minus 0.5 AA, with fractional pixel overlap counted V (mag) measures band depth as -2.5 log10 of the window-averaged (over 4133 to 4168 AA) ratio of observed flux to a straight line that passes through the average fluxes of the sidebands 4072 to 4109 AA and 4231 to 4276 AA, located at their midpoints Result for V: -0.10 mag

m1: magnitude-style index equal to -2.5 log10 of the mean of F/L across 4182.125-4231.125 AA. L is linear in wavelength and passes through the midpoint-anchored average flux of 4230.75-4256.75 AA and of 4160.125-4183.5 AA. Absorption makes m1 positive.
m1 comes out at 0.15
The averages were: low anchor 19.9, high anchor 15.5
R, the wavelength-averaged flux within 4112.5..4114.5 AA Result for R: 17.9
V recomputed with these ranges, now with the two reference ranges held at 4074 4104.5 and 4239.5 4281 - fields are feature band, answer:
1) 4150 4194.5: -0.136 mag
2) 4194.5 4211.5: 0.015 mag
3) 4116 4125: -0.131 mag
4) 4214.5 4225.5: 0.256 mag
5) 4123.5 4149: -0.051 mag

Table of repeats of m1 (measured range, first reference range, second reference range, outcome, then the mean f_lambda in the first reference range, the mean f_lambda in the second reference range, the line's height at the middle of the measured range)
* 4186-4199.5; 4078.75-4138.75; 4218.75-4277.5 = -0.13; 18.3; 14.7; 16.1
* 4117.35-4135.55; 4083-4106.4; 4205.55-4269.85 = -0.11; 18.1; 15.4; 17.5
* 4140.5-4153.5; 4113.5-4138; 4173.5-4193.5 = 0.09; 19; 19.8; 19.3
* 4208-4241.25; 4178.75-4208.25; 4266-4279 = 0.28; 18.1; 16.8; 17.6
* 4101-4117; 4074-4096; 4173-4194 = 0.11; 18.2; 19.8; 18.6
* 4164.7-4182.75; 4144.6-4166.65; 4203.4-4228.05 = -0.10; 19.3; 14.9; 17.9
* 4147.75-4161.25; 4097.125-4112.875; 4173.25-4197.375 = -0.06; 16.3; 19.5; 18.3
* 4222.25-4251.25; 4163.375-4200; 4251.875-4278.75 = 0.28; 19.1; 16.5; 17.4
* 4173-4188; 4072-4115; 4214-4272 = -0.24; 17.3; 15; 15.9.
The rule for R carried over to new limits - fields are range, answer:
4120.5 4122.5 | 19.9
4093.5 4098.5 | 17.7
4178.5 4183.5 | 20.6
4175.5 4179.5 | 21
